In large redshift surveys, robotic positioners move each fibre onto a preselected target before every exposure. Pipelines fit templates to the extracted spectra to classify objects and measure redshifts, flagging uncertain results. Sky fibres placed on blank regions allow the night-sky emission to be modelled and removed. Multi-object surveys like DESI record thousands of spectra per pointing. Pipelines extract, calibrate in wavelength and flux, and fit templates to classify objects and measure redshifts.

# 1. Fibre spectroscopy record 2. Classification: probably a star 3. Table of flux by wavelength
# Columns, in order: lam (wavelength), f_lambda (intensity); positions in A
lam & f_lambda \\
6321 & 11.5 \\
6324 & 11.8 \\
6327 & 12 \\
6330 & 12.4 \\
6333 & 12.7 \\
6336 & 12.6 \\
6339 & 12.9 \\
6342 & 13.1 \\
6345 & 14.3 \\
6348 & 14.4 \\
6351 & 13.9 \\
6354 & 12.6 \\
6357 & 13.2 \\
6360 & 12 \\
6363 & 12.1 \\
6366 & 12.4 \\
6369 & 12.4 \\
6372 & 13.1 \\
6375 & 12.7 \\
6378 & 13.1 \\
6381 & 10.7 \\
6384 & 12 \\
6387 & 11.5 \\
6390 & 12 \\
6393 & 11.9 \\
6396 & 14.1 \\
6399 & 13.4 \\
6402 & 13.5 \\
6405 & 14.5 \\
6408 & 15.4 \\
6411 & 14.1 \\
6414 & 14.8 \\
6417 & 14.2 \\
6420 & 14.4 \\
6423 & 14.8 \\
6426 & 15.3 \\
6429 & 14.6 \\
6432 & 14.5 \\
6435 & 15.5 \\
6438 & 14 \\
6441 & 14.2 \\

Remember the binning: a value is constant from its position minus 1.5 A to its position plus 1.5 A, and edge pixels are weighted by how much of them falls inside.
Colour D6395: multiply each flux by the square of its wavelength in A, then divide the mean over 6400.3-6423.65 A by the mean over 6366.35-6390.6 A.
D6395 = 1.20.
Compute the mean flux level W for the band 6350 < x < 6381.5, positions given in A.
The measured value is 12.6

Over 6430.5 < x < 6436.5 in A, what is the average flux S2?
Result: 15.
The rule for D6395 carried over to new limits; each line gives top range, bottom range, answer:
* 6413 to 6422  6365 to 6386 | 1.19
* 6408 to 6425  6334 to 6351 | 1.11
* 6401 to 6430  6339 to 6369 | 1.14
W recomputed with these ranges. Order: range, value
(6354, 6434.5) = 13.3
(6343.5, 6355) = 13.9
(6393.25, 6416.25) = 14.1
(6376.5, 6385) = 11.9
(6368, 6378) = 12.8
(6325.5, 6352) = 13.1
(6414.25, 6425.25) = 14.6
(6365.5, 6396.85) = 12.3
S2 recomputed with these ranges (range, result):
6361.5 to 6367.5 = 12.2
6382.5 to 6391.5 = 11.8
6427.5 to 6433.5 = 14.5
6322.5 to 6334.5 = 12.2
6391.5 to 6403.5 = 13.2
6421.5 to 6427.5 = 15.1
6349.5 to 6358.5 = 13.2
